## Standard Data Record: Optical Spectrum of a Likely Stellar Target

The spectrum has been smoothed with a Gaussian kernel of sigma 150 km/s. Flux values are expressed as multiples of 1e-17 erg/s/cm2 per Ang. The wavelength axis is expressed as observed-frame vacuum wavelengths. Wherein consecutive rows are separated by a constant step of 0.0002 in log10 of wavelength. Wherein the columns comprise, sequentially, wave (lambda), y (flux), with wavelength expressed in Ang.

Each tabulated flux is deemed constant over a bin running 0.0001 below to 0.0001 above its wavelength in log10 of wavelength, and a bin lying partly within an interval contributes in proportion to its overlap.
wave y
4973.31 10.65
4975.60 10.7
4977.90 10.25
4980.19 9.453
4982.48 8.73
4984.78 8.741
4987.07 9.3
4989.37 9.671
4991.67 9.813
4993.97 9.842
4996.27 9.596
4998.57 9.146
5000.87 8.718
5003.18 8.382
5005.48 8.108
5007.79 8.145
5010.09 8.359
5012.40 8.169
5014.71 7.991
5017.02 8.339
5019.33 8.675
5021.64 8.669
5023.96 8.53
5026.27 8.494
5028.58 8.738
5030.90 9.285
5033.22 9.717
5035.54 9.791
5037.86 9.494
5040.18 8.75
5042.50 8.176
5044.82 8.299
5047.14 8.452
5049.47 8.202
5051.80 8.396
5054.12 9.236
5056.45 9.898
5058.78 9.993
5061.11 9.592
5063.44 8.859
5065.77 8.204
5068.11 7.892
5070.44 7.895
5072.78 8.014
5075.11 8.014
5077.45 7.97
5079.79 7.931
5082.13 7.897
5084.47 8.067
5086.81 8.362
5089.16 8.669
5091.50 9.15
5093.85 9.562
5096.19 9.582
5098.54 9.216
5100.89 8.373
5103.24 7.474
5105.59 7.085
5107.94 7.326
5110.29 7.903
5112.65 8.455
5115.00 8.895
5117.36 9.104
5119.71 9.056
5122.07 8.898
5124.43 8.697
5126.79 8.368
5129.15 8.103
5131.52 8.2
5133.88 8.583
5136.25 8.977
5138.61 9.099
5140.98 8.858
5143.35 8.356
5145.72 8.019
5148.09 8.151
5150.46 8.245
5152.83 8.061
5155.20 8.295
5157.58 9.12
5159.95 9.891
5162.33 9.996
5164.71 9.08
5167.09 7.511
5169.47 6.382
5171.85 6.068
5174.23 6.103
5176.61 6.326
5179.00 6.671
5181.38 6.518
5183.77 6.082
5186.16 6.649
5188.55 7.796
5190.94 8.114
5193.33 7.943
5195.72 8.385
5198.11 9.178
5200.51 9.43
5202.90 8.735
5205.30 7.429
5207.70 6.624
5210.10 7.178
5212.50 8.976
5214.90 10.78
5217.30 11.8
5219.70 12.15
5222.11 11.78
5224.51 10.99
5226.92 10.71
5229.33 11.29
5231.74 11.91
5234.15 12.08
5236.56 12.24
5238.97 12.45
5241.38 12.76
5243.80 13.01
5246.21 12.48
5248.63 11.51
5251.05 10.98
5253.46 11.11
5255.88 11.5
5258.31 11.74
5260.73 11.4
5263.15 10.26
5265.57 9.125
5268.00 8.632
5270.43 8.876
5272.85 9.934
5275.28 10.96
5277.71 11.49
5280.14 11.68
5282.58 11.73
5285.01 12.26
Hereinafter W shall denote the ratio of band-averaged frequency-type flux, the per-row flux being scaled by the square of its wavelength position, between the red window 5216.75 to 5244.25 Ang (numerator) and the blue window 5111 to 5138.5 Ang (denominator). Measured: 1.4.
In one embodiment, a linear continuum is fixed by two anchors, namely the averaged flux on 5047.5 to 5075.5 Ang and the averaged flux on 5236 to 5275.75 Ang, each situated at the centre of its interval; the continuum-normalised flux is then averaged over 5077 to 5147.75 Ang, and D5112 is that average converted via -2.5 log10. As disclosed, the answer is 0.10 mag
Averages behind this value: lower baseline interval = 8.69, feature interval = 8.48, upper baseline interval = 11.1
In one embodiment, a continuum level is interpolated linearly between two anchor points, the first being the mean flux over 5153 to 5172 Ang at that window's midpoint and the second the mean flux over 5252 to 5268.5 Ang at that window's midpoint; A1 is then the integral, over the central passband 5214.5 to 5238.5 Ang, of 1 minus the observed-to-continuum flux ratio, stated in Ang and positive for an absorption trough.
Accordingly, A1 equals -4.3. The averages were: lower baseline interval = 8.4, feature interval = 11.6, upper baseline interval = 10.6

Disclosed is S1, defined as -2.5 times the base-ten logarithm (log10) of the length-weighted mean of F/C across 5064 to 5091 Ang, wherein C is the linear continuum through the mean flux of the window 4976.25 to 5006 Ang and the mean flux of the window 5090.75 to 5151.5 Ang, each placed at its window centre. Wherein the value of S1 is 0.08 mag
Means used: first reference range 9.26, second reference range 8.52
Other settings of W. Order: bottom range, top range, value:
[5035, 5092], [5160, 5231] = 1.05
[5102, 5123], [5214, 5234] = 1.45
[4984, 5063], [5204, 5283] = 1.32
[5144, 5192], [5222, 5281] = 1.51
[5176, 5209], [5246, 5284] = 1.46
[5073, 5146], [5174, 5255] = 1.20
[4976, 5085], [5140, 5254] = 1.13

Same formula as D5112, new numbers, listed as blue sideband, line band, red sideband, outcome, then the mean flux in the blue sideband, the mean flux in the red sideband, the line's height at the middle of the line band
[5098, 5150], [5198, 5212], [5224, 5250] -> 0.333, 8.41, 12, 11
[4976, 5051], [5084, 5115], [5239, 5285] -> 0.148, 8.89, 11.1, 9.67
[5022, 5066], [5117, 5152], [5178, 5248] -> 0.100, 8.96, 9.76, 9.39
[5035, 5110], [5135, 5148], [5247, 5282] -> 0.085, 8.54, 10.7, 9.31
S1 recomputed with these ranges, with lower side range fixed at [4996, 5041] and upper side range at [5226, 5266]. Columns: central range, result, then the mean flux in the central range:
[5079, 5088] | 0.184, 8.07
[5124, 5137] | 0.199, 8.46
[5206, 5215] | 0.357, 8.04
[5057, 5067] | 0.010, 9.2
